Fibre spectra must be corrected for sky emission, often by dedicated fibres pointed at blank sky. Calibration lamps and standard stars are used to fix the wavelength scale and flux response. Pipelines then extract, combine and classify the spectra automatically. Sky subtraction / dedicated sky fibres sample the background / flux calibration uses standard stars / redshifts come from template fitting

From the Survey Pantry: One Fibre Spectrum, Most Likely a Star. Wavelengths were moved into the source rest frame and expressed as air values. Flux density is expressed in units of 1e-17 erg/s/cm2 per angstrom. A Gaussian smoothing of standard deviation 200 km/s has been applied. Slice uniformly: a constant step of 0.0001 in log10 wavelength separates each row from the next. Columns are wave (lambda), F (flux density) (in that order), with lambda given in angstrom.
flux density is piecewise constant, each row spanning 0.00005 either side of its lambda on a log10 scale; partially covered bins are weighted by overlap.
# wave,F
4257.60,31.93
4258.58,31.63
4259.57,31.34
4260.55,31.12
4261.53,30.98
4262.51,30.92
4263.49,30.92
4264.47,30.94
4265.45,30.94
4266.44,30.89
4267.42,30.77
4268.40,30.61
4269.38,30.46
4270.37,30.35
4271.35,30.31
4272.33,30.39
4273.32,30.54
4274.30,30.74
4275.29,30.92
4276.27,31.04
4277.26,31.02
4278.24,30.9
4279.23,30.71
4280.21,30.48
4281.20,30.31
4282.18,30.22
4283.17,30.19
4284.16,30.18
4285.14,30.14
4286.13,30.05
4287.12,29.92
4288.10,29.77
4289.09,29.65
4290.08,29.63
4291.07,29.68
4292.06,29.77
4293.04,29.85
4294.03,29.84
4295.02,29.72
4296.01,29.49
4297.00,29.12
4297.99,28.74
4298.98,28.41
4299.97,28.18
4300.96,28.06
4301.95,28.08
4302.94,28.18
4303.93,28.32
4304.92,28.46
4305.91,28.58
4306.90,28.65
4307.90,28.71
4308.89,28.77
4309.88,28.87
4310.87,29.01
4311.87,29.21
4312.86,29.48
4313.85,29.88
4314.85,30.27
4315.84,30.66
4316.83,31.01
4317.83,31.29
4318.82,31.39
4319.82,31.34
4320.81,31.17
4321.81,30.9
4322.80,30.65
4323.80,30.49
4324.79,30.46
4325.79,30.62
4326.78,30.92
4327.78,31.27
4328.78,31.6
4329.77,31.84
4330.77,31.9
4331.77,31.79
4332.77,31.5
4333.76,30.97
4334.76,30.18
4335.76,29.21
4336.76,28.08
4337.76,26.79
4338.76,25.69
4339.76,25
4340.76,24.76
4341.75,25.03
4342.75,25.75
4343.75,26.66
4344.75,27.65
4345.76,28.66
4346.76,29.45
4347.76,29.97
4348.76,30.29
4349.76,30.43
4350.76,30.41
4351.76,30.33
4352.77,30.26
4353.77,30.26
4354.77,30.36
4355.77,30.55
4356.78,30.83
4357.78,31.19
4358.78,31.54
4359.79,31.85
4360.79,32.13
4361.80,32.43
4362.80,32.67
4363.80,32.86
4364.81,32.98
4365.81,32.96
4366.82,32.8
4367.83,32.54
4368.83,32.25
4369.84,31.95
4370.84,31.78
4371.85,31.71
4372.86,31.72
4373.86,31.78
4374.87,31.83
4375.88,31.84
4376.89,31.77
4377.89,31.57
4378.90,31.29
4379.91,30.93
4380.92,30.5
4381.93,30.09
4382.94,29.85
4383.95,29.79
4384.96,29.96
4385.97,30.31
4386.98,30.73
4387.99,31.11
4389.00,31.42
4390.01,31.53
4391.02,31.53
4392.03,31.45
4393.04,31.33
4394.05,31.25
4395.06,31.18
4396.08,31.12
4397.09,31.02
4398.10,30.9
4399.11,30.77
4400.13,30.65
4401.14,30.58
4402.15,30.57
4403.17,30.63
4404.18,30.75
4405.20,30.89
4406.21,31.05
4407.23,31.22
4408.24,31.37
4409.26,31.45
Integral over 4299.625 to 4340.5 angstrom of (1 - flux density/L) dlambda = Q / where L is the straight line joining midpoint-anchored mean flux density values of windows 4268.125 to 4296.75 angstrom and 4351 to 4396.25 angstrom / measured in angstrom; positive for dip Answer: 1.4 angstrom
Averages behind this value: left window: 30.2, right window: 31.4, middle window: 29.7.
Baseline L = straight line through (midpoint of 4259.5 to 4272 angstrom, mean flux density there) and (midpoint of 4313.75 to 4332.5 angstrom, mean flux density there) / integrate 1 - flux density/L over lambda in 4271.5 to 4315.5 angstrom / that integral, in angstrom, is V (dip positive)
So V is 1.88 angstrom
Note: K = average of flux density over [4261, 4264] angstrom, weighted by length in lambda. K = 31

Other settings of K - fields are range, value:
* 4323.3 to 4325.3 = 30.5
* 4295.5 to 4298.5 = 29.1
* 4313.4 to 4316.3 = 30.2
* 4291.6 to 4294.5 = 29.9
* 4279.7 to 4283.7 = 30.3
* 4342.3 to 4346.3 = 27.2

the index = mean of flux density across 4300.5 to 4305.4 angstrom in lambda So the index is 28.2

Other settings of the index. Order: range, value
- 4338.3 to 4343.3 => 25.3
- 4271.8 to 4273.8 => 30.4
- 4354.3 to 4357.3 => 30.6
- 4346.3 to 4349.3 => 30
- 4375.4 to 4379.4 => 31.6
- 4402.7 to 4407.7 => 30.9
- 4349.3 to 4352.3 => 30.3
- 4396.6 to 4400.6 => 30.8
